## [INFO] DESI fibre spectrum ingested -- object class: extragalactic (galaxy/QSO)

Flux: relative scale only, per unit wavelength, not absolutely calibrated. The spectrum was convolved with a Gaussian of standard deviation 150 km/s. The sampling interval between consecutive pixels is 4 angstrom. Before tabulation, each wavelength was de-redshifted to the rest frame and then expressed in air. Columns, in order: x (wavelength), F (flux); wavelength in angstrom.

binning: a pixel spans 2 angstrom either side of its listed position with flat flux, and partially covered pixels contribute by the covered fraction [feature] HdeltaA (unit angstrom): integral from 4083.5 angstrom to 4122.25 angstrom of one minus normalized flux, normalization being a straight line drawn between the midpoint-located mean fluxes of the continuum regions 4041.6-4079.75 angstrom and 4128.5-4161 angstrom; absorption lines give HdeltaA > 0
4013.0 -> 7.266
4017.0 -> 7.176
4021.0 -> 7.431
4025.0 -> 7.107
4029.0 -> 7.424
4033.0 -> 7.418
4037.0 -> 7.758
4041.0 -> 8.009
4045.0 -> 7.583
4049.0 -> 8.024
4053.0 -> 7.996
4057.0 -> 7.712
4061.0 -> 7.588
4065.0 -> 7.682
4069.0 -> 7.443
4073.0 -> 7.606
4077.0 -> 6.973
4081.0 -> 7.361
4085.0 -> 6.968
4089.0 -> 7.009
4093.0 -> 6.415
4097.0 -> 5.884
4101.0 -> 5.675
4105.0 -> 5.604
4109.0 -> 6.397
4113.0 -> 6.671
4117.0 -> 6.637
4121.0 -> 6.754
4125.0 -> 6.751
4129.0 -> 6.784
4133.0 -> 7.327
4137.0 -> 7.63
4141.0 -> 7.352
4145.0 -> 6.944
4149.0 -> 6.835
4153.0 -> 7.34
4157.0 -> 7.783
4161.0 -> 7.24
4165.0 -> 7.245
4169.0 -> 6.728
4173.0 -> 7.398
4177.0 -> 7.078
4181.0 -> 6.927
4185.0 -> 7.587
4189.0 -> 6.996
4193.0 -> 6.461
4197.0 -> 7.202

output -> 5.53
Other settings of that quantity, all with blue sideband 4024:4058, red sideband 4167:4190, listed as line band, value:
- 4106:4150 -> 2.6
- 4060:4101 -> 2.8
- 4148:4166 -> -0.3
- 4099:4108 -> 2.1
